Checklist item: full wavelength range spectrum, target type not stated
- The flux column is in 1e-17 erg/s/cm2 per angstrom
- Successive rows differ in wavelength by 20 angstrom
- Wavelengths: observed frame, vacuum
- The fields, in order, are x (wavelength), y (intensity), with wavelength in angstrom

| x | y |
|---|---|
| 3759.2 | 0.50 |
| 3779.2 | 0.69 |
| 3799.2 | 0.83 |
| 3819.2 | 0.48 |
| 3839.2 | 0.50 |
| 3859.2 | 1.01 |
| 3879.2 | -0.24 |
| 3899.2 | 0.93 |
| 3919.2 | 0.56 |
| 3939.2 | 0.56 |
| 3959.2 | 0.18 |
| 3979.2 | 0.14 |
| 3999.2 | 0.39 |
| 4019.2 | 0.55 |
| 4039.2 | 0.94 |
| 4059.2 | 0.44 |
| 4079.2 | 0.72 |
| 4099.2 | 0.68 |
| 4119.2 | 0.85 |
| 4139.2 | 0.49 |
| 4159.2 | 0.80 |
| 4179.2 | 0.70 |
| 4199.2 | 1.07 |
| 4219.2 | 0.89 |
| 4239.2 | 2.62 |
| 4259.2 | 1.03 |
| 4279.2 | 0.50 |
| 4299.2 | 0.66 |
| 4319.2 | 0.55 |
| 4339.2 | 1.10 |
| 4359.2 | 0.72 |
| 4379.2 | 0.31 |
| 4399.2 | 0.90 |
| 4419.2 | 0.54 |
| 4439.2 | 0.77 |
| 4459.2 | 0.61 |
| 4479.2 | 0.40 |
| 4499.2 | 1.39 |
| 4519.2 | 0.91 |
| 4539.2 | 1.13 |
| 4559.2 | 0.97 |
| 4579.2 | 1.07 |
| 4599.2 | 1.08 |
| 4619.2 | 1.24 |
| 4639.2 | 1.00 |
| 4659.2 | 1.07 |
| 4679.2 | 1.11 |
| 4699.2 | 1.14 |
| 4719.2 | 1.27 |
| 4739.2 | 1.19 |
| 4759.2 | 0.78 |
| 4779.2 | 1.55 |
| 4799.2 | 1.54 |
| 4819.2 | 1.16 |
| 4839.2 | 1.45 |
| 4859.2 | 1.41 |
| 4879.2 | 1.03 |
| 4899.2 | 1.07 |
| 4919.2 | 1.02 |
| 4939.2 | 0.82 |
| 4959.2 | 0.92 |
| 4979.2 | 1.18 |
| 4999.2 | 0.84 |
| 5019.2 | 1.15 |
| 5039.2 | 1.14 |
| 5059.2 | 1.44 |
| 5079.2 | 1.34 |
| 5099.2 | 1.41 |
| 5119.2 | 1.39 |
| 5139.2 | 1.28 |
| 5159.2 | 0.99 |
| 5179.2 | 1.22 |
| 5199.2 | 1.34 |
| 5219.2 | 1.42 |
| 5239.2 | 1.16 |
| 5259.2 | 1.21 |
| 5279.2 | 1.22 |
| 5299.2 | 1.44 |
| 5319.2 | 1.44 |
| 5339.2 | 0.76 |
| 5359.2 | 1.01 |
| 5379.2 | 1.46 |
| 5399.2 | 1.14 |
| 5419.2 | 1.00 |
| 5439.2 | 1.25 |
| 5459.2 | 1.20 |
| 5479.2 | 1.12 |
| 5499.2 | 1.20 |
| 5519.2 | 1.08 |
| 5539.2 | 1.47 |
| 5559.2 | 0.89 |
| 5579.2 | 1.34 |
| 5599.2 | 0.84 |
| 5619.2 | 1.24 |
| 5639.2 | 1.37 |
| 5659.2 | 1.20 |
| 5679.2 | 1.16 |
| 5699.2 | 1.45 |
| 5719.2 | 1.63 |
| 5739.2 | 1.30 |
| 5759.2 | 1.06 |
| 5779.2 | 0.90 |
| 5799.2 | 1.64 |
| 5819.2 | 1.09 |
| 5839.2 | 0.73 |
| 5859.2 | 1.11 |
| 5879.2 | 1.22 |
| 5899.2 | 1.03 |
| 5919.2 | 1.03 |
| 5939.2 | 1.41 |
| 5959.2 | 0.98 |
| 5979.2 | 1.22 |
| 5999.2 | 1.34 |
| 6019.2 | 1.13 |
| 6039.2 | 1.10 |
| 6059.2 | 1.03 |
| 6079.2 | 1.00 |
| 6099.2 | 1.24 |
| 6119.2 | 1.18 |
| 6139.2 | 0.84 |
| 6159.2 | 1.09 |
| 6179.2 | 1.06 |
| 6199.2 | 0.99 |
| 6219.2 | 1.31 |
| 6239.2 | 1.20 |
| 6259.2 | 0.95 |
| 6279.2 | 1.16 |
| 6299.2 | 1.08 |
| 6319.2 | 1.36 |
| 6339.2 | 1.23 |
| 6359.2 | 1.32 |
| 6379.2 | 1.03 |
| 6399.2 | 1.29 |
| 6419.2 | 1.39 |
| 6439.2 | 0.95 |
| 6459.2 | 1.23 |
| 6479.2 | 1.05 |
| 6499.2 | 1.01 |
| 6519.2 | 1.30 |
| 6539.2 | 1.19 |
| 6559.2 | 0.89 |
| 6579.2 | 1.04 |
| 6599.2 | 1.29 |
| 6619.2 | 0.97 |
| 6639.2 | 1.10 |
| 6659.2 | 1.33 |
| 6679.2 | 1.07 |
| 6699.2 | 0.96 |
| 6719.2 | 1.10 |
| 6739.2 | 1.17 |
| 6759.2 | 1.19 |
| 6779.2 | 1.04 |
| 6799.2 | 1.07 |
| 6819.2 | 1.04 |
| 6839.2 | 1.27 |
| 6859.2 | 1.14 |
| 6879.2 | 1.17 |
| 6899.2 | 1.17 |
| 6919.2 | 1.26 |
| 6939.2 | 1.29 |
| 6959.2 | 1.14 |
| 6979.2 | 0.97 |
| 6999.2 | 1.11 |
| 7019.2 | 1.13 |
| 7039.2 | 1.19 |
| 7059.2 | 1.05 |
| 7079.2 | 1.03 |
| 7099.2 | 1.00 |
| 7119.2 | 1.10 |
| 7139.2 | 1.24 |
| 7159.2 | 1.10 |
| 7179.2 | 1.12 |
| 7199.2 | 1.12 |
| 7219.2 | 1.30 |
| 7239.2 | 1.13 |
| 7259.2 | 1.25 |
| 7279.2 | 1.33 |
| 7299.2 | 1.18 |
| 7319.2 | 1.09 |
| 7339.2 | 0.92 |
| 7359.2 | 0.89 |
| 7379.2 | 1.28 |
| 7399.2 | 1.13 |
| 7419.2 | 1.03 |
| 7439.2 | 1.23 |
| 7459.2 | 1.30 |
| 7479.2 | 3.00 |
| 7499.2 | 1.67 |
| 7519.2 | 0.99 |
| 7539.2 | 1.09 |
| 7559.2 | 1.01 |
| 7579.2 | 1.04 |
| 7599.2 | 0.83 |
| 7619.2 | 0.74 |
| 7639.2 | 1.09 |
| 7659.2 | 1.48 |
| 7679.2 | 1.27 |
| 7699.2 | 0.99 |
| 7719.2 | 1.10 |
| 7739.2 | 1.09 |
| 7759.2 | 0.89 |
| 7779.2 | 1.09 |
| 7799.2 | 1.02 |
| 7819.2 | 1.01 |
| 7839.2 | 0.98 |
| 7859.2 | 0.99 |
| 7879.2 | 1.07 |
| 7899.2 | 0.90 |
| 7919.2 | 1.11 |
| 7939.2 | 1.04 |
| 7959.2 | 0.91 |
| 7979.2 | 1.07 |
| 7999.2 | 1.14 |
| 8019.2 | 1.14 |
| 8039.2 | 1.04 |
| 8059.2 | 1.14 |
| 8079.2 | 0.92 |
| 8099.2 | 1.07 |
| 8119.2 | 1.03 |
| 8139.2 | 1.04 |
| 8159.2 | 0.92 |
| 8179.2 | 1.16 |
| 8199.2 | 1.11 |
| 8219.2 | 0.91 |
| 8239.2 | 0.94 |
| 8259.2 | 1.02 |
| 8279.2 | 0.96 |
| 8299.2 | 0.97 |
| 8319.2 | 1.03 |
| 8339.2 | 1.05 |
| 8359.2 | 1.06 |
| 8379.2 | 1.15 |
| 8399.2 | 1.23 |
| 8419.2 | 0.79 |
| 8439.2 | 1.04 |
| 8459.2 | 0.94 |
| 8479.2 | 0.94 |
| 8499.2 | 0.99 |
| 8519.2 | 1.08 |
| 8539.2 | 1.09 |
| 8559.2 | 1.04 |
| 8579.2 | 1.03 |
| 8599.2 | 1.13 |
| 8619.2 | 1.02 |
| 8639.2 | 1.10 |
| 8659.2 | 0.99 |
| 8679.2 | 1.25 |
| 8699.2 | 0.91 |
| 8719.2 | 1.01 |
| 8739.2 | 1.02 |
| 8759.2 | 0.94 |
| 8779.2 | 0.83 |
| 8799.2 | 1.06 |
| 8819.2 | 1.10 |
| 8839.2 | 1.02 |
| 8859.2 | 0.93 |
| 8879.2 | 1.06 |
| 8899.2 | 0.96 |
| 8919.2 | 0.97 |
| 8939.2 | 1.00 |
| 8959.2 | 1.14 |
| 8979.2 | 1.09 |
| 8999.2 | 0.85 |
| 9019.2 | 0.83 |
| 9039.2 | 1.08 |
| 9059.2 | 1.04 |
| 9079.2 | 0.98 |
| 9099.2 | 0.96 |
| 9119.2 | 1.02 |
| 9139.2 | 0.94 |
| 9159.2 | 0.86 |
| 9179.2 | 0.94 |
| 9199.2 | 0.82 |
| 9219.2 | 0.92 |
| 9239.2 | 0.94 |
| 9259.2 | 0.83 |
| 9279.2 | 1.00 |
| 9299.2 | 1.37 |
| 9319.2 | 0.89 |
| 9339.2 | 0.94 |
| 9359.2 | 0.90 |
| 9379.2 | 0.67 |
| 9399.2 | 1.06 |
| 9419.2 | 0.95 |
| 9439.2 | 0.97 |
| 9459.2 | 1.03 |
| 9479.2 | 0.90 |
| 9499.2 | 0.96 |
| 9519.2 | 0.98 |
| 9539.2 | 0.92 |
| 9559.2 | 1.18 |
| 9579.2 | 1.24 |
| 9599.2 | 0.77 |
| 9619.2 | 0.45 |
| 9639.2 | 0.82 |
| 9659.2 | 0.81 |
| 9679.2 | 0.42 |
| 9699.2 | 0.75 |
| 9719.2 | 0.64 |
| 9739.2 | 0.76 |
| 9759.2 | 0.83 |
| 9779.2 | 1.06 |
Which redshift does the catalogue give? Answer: 0.139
